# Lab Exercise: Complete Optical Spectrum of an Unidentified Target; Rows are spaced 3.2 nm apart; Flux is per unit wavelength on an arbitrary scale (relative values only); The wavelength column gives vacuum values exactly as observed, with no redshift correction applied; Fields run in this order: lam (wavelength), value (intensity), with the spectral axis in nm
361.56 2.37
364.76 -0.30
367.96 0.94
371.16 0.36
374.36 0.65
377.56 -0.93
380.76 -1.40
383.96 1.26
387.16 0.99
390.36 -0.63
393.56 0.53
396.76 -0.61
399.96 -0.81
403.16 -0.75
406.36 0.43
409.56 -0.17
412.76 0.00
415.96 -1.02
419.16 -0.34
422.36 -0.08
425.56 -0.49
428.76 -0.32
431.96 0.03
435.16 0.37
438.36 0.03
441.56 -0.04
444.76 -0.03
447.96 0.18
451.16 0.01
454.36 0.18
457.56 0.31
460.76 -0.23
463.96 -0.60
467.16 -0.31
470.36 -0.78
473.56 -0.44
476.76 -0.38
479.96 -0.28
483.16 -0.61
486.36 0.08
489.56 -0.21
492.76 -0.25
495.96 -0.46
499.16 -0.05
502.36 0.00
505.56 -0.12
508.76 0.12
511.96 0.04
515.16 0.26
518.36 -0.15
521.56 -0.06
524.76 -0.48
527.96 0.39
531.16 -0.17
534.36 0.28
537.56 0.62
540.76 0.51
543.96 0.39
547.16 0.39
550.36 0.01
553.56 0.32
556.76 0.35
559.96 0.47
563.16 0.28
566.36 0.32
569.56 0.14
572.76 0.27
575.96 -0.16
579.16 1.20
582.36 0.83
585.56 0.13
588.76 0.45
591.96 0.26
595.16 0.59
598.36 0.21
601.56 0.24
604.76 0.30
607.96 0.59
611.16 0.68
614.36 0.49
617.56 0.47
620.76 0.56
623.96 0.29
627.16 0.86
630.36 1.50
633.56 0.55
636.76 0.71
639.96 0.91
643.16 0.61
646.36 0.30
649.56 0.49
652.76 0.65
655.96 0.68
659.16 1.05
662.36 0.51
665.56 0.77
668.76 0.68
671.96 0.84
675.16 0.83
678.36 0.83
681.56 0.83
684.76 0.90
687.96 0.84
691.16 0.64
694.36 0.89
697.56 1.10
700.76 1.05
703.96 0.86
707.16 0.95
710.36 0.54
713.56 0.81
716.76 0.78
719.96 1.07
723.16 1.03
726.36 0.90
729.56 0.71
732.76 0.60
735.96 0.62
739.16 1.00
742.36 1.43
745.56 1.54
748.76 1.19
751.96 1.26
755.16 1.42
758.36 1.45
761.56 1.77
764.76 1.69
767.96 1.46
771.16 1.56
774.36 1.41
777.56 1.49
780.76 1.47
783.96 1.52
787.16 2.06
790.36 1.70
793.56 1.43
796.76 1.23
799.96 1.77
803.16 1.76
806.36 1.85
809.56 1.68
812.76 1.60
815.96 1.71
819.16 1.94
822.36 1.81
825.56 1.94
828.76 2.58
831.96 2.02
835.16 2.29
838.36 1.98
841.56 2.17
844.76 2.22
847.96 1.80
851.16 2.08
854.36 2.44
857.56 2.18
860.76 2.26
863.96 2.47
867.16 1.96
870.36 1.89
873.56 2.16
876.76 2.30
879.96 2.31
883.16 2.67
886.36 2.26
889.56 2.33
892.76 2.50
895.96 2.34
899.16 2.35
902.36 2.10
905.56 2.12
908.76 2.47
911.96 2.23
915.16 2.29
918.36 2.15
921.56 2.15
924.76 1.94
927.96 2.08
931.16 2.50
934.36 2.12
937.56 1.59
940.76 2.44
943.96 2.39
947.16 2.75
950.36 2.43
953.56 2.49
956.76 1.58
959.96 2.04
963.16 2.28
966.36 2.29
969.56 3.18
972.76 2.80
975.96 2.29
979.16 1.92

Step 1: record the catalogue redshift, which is 0.850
